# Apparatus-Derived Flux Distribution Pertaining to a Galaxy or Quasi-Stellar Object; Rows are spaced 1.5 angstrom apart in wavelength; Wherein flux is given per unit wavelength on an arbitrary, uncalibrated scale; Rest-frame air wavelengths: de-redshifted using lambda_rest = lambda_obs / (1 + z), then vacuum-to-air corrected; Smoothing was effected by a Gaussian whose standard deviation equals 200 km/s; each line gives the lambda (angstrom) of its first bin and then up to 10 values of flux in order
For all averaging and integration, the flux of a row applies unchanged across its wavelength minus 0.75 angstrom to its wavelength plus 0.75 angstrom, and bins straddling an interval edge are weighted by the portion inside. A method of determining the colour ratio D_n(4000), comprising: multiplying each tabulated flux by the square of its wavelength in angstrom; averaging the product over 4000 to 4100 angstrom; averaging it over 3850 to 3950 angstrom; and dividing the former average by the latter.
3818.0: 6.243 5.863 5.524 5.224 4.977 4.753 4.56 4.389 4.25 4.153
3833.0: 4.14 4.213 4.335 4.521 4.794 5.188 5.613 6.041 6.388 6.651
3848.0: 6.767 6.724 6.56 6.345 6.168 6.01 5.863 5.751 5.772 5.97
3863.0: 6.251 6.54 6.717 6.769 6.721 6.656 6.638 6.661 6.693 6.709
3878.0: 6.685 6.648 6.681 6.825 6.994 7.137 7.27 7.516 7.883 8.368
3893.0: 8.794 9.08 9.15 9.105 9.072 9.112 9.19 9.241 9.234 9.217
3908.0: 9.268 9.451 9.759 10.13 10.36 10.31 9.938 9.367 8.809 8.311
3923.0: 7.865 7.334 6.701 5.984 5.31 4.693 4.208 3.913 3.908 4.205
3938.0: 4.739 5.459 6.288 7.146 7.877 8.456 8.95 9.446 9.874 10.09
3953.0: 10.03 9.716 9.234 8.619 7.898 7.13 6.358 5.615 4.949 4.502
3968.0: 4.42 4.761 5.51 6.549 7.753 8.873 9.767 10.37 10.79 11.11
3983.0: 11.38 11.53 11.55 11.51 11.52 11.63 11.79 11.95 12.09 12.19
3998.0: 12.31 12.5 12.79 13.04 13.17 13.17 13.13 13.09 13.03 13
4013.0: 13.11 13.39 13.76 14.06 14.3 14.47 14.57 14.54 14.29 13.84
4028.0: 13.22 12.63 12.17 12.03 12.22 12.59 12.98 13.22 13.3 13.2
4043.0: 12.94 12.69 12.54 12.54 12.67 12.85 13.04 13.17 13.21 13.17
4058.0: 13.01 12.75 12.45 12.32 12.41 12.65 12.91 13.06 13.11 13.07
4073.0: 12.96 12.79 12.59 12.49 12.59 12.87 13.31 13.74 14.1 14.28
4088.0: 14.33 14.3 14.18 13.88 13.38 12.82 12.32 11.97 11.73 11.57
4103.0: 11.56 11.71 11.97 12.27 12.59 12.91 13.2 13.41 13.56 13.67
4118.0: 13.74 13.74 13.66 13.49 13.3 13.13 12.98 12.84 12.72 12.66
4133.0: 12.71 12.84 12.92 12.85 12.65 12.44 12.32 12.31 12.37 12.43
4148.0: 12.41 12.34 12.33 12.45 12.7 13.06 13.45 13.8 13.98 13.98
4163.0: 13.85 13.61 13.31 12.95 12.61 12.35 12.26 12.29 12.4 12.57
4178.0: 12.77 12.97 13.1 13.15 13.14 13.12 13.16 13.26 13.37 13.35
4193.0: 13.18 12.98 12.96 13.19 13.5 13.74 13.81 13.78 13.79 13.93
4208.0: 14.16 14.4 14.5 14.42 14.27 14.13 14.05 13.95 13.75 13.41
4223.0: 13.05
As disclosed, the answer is 1.92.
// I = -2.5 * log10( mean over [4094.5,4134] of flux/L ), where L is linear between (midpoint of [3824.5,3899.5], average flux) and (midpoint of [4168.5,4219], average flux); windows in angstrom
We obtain -0.10 mag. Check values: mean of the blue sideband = 6.38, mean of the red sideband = 13.4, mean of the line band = 12.8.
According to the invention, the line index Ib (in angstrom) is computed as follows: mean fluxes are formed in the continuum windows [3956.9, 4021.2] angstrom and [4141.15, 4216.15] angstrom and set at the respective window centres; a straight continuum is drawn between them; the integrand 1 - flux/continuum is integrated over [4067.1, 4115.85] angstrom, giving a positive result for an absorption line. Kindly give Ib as -4.0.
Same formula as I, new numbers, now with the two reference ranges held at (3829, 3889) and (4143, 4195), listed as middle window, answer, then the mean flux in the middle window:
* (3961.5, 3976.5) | 0.386 mag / 5.99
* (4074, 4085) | -0.183 mag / 13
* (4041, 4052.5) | -0.241 mag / 12.8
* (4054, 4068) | -0.207 mag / 12.8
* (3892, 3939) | -0.092 mag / 7.92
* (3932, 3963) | 0.100 mag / 7.37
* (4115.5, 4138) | -0.099 mag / 13.2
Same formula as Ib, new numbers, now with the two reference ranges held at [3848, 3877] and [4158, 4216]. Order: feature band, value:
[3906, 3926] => -4.3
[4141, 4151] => 0.1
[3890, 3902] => -3.0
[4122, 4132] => -0.8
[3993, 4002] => -2.9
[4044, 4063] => -4.2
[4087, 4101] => -2.2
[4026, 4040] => -3.8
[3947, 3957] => -1.6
